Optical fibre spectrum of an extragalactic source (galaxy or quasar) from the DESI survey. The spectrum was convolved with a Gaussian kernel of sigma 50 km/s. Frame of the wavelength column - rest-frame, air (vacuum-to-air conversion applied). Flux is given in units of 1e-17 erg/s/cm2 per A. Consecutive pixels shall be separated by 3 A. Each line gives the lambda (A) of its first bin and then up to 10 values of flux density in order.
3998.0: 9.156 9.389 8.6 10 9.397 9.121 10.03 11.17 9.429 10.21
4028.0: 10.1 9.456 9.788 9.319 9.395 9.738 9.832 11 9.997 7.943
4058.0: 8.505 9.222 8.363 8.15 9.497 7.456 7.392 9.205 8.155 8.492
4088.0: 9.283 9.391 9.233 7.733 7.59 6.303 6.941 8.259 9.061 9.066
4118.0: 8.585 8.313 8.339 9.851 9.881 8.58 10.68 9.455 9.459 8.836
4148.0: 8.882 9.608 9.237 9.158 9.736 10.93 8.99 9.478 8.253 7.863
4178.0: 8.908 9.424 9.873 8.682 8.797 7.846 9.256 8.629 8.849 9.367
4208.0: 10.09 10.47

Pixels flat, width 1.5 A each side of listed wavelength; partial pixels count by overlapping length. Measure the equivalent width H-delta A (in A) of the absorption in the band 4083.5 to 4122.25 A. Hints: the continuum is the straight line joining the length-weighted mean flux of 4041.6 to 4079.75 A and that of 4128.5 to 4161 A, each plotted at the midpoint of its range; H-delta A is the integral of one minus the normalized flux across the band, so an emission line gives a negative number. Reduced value 3.57 A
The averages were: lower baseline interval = 8.94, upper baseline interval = 9.41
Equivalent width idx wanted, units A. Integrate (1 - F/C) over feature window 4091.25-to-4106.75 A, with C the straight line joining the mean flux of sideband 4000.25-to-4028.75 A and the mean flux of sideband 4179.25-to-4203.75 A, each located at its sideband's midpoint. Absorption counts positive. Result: 2.7 A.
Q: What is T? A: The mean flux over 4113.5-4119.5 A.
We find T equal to 8.83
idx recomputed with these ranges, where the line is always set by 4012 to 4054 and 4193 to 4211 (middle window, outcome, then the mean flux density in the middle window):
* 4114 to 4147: 1.1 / 9.18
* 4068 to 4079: 1.7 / 8.27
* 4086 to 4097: 0.7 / 9.05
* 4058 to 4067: 1.0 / 8.64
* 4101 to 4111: 2.4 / 7.28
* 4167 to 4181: 0.9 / 8.72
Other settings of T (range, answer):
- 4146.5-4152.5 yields 9.24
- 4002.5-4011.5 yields 9.33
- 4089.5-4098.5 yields 8.79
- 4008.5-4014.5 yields 9.26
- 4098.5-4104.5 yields 6.95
